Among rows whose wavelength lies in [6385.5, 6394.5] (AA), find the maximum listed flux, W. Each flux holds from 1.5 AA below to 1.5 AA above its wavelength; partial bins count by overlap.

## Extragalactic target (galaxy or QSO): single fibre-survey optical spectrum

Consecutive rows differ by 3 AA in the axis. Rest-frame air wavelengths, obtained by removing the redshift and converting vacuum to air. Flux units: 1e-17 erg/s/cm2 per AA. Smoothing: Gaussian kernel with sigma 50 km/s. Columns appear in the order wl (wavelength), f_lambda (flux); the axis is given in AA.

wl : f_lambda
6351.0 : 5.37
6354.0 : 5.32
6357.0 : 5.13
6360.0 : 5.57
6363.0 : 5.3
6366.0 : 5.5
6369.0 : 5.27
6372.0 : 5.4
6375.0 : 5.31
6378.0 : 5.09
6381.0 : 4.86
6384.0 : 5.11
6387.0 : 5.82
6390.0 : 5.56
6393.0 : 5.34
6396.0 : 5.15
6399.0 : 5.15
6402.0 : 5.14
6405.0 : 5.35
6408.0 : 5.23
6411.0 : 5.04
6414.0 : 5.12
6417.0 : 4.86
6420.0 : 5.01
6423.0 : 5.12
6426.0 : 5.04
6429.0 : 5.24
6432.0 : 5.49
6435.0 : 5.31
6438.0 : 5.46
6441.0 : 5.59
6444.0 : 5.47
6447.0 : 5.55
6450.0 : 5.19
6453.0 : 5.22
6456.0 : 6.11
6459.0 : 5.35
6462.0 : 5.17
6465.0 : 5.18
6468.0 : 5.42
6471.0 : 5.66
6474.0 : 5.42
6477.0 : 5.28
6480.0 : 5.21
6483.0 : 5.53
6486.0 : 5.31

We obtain 5.82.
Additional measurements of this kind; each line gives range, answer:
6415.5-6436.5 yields 5.49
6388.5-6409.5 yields 5.56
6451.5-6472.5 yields 6.11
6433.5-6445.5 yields 5.59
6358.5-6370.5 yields 5.57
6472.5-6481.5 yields 5.42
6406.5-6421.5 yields 5.23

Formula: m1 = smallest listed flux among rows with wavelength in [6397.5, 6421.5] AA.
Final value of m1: 4.86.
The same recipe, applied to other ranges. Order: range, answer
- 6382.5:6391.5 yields 5.11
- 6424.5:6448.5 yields 5.04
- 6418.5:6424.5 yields 5.01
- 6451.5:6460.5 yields 5.22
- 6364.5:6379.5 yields 5.09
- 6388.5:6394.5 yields 5.34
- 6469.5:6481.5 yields 5.21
